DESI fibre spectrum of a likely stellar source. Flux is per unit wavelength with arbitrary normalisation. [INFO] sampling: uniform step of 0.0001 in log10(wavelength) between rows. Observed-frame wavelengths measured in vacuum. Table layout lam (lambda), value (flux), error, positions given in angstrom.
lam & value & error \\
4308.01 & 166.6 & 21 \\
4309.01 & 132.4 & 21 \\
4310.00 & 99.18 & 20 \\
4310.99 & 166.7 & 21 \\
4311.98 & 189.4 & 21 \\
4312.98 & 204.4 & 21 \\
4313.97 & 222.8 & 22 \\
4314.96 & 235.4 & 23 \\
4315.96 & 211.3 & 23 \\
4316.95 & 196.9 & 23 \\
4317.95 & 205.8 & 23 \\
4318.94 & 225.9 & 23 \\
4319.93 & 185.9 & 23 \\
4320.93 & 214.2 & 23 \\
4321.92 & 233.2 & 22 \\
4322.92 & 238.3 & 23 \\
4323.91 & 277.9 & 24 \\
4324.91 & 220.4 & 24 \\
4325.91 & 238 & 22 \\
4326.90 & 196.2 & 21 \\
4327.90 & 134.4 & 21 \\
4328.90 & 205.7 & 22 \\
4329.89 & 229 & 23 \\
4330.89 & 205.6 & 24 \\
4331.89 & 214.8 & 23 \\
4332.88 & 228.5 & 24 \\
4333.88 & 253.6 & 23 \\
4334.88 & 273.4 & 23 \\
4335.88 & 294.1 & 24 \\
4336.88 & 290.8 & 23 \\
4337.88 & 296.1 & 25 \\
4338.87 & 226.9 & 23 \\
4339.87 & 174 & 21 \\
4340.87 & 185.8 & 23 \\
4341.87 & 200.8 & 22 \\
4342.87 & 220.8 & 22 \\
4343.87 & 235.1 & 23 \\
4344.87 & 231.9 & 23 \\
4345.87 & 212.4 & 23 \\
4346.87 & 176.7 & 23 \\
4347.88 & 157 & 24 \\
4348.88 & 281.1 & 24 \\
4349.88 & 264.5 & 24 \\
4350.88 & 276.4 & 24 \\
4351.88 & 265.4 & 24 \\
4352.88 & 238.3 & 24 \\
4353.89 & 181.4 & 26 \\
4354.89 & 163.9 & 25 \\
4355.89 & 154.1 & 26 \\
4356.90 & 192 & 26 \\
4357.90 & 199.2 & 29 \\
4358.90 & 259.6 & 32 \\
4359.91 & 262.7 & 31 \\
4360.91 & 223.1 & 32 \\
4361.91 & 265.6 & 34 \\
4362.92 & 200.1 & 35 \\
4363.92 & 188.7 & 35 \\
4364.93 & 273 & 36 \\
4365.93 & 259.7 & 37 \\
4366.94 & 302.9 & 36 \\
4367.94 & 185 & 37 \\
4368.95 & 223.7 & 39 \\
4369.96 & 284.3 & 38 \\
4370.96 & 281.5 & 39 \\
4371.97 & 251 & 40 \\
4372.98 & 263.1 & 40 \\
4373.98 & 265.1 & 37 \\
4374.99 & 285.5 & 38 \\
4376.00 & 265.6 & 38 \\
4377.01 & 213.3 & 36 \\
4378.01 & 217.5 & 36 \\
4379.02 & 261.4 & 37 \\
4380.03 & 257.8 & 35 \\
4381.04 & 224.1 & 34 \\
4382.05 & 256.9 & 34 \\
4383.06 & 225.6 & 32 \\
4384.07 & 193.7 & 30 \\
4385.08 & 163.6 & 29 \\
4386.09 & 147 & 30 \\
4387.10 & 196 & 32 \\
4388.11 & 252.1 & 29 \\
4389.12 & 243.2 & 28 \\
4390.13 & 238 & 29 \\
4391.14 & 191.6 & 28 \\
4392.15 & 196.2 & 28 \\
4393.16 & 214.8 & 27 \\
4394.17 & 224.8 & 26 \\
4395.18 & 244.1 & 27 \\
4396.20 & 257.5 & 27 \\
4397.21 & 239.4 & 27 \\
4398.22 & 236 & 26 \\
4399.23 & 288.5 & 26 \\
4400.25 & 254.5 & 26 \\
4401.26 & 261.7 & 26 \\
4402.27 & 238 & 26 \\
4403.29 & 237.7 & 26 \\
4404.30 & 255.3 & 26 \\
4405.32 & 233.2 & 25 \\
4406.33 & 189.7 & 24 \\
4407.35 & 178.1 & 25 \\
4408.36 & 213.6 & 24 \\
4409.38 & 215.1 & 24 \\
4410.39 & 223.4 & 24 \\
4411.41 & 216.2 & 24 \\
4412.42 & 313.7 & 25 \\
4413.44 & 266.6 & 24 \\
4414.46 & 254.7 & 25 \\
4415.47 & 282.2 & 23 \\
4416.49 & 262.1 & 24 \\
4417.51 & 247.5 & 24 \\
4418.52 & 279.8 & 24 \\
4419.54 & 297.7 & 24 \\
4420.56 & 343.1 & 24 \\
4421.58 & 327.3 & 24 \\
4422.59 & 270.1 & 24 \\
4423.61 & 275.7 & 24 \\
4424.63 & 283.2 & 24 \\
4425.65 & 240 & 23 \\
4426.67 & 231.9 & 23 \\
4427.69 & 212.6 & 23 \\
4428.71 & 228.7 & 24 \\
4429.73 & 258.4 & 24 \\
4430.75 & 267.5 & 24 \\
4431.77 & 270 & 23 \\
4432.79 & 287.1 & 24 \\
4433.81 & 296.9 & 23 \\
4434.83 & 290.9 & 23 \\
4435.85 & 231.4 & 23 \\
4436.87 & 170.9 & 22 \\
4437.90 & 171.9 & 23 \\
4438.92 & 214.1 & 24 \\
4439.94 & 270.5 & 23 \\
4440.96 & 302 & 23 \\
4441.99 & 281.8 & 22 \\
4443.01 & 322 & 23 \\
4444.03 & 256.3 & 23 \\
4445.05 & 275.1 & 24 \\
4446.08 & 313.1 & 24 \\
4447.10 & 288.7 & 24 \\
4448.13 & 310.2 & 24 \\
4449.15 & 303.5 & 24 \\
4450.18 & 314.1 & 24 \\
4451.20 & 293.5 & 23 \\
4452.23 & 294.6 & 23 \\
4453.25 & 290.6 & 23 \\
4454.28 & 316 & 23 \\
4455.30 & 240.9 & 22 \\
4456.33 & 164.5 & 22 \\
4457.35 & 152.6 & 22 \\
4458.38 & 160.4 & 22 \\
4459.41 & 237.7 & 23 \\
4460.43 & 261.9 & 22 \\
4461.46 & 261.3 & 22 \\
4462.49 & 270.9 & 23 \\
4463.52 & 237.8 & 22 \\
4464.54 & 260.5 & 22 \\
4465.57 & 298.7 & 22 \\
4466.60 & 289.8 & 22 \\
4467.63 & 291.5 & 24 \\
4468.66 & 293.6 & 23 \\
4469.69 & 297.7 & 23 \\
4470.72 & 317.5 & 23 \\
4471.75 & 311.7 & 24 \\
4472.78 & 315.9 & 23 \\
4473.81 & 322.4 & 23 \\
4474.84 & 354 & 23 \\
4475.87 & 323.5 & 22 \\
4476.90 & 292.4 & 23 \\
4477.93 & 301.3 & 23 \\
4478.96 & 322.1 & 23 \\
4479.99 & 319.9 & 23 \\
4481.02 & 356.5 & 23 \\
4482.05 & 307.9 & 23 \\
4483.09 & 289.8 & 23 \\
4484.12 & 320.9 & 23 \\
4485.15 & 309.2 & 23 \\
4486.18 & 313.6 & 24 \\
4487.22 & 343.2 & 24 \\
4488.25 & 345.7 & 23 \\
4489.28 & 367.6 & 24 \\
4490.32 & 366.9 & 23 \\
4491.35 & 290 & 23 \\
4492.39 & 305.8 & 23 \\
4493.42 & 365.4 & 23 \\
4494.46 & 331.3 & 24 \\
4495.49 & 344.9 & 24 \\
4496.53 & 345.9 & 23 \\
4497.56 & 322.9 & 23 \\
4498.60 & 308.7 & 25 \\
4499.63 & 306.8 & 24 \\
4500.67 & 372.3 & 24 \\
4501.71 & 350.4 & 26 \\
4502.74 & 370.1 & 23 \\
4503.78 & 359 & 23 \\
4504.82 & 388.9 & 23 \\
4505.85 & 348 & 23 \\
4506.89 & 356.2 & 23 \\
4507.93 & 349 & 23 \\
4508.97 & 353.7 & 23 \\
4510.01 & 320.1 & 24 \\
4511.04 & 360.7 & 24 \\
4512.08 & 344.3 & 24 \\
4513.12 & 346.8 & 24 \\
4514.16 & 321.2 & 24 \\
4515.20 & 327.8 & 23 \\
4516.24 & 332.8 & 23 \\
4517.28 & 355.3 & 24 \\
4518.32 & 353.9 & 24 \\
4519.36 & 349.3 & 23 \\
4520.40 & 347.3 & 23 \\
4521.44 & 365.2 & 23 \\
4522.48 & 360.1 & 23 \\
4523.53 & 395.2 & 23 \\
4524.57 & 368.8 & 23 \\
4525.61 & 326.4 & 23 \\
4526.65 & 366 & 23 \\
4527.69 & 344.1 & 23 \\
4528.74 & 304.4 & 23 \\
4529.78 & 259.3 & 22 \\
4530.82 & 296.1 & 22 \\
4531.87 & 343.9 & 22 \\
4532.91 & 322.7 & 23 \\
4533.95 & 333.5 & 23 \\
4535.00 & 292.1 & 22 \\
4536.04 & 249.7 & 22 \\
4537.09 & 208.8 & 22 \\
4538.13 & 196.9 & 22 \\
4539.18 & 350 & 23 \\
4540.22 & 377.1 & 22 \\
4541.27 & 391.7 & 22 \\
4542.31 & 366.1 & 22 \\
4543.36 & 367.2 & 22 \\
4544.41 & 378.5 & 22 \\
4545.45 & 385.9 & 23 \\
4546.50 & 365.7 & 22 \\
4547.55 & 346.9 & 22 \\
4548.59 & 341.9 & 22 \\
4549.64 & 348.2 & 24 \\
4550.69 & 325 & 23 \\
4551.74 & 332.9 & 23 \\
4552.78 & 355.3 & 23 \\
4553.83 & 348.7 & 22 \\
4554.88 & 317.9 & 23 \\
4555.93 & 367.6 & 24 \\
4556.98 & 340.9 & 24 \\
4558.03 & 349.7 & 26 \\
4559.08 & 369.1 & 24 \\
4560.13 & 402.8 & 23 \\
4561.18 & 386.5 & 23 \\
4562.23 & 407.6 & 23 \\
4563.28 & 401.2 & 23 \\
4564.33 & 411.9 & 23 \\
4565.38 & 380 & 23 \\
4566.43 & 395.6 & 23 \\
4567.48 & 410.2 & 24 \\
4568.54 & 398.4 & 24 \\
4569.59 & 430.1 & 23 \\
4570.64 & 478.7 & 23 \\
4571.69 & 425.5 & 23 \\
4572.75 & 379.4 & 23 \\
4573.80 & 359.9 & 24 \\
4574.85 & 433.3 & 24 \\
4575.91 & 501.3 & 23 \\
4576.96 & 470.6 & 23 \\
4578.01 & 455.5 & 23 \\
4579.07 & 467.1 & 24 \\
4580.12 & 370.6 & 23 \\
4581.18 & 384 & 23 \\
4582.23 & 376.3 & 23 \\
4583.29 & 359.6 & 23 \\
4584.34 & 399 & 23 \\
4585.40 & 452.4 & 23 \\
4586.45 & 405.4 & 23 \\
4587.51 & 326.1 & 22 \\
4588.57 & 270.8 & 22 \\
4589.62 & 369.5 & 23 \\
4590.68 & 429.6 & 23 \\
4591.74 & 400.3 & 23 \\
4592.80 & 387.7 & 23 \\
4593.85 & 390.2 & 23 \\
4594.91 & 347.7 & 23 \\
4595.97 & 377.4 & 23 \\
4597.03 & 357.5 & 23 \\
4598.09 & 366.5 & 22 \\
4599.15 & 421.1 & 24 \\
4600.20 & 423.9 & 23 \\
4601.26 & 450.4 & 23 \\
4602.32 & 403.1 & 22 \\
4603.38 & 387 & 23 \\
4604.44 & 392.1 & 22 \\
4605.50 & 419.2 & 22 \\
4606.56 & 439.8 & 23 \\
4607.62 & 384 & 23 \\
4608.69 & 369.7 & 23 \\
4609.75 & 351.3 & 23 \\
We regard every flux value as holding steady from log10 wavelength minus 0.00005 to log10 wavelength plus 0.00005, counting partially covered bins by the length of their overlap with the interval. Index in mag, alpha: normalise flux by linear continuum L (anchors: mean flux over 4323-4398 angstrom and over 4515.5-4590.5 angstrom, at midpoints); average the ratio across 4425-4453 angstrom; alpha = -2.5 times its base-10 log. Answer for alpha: 0.072 mag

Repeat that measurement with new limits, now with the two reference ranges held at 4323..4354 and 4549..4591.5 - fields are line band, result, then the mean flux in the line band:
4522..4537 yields 0.12 mag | 322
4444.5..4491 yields 0.09 mag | 294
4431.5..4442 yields 0.18 mag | 252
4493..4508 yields -0.02 mag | 348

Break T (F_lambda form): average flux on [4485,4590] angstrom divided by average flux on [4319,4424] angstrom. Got 1.52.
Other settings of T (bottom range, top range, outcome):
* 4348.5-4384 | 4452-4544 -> 1.32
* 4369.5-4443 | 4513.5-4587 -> 1.48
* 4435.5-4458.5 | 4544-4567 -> 1.41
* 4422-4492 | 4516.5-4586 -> 1.30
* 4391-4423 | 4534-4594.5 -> 1.50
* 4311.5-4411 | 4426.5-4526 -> 1.34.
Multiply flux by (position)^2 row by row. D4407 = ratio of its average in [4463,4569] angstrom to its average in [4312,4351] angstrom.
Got 1.64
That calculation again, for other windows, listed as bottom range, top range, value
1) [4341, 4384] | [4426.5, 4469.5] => 1.17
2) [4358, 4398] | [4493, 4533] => 1.55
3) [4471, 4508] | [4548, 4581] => 1.22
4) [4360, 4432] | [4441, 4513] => 1.31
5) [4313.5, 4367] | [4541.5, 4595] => 1.90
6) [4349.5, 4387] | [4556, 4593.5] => 1.88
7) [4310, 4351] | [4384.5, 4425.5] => 1.14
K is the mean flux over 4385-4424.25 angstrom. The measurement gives 244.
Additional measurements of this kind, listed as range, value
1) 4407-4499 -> 282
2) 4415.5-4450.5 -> 270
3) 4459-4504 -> 315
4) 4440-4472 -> 274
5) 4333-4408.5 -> 232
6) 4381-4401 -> 225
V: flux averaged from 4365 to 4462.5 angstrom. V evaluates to 250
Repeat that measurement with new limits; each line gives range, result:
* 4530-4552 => 329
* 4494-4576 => 354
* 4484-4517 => 341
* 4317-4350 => 224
